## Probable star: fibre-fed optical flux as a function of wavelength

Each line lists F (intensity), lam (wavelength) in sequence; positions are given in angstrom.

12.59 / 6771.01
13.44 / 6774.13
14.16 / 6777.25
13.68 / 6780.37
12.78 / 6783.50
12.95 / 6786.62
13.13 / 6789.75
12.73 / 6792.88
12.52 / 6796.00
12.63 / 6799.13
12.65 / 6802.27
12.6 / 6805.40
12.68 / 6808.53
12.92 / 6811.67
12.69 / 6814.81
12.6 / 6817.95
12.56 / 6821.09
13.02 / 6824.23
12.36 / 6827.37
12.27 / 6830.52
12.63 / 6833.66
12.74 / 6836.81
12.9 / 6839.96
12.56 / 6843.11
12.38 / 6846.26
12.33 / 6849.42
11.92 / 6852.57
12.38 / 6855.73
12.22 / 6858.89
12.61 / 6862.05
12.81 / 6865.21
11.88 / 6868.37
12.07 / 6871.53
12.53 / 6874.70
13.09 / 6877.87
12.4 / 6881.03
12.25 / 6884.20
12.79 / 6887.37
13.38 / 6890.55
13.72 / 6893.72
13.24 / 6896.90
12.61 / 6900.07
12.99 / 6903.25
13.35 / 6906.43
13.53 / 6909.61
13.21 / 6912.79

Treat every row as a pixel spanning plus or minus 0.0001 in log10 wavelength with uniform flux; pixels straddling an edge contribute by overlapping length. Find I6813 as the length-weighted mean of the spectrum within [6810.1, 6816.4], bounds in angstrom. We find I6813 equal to 12.8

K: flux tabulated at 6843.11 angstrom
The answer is 12.56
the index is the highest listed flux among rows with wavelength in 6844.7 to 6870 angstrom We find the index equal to 12.81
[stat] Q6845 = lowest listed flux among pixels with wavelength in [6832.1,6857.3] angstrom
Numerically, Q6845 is 11.92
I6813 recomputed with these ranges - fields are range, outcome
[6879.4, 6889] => 12.5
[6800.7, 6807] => 12.6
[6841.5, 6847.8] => 12.5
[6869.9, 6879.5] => 12.6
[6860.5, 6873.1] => 12.3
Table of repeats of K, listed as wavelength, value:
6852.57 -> 11.92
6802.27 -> 12.65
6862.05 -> 12.61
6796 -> 12.52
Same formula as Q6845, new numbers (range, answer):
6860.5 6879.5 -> 11.88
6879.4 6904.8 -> 12.25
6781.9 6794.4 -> 12.73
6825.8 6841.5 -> 12.27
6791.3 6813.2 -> 12.52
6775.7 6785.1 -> 12.78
